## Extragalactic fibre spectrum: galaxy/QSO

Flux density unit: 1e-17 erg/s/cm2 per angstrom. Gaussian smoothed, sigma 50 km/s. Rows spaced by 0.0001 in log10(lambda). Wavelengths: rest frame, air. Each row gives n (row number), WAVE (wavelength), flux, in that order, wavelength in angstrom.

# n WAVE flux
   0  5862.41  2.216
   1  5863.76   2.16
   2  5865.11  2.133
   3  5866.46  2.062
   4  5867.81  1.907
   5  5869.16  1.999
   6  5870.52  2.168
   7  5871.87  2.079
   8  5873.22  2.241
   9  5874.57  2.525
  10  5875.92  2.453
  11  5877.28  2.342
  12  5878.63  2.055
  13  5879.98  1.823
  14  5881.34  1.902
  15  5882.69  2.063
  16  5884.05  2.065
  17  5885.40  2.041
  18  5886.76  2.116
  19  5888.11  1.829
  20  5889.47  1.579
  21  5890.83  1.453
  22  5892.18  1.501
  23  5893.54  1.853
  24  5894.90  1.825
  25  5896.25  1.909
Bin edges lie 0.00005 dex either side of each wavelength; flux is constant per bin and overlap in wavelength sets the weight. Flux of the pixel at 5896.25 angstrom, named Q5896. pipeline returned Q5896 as 1.909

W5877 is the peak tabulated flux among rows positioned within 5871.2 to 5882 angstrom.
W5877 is 2.525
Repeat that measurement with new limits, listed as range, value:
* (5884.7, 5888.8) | 2.116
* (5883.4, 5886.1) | 2.065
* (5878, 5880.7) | 2.055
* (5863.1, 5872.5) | 2.168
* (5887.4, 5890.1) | 1.829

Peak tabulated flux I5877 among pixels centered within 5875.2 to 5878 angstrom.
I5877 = 2.453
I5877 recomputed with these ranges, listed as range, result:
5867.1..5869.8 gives 1.999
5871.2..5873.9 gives 2.241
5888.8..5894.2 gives 1.853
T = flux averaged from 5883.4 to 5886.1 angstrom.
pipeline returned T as 2.05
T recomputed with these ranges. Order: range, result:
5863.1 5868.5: 2.07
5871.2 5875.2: 2.28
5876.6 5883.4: 2.04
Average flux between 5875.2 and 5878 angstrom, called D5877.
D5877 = 2.39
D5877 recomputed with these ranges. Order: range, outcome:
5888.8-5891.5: 1.51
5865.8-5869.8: 1.99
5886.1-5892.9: 1.7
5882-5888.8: 2.02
